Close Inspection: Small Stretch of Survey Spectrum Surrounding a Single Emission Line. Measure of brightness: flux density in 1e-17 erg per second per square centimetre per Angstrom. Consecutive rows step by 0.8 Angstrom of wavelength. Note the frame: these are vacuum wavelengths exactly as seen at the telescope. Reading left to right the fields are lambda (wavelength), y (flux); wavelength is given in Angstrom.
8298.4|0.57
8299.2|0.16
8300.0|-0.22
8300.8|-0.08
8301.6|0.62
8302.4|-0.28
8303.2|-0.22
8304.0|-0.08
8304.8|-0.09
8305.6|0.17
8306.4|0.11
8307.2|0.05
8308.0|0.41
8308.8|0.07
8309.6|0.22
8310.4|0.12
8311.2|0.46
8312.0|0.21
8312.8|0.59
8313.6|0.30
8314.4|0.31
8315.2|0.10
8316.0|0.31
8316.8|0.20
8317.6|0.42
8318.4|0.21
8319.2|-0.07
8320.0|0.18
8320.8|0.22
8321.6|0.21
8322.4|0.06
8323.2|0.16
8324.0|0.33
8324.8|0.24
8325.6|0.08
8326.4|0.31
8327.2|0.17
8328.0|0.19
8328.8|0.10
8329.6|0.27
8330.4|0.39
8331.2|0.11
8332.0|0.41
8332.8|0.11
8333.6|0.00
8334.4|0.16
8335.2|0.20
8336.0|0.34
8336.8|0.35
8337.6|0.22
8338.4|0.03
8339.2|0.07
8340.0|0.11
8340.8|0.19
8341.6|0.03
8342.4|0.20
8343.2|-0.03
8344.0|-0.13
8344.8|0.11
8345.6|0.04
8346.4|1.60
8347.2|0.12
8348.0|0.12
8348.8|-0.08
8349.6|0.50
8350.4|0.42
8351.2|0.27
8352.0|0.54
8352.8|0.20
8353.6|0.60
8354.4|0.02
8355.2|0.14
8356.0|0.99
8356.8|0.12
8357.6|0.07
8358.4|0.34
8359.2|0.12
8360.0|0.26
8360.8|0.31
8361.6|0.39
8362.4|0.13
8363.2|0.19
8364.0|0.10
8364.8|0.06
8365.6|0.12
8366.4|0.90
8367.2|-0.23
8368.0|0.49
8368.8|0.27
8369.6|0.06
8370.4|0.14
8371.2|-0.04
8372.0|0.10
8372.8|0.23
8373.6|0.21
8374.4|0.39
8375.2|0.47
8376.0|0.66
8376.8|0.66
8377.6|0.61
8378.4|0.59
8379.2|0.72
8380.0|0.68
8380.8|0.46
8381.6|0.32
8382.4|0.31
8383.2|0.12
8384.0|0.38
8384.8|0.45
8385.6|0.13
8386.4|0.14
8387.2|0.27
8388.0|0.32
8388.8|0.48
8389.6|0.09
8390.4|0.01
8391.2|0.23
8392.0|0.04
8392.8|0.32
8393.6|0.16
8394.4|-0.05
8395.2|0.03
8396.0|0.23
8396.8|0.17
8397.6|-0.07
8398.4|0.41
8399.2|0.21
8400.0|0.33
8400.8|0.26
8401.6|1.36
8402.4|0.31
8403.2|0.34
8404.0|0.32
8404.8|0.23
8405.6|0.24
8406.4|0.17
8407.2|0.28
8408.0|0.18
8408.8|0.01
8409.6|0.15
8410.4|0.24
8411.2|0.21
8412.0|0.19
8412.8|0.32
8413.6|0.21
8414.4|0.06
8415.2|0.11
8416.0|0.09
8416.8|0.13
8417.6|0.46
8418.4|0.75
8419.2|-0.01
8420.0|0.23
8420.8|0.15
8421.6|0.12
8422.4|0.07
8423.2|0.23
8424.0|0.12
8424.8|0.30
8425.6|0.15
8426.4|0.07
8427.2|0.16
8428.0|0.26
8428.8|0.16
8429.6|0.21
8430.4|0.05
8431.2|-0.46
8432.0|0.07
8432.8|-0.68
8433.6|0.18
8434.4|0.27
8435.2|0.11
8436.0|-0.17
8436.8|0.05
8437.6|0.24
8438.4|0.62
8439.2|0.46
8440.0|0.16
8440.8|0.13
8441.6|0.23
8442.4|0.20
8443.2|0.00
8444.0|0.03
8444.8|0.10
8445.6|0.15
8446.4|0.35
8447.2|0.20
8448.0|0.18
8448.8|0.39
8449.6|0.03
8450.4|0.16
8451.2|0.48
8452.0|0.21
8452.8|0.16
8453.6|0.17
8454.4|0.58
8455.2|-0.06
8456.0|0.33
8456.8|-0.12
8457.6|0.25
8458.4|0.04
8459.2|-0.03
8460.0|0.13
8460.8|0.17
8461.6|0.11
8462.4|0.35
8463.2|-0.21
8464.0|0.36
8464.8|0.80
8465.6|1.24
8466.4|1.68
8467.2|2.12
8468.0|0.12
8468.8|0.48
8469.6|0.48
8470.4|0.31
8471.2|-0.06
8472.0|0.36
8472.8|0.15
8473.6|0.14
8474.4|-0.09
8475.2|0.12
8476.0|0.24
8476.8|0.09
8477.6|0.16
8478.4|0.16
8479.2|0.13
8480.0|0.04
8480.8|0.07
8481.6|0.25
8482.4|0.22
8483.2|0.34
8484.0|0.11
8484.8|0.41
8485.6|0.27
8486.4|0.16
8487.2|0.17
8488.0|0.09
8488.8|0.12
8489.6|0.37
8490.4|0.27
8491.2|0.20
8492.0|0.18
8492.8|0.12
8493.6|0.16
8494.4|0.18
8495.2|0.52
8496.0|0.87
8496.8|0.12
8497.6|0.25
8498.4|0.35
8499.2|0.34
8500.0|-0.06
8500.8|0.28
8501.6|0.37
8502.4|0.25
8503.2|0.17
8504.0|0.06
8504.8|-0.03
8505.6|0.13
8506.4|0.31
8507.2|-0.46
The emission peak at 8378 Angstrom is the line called Hgamma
